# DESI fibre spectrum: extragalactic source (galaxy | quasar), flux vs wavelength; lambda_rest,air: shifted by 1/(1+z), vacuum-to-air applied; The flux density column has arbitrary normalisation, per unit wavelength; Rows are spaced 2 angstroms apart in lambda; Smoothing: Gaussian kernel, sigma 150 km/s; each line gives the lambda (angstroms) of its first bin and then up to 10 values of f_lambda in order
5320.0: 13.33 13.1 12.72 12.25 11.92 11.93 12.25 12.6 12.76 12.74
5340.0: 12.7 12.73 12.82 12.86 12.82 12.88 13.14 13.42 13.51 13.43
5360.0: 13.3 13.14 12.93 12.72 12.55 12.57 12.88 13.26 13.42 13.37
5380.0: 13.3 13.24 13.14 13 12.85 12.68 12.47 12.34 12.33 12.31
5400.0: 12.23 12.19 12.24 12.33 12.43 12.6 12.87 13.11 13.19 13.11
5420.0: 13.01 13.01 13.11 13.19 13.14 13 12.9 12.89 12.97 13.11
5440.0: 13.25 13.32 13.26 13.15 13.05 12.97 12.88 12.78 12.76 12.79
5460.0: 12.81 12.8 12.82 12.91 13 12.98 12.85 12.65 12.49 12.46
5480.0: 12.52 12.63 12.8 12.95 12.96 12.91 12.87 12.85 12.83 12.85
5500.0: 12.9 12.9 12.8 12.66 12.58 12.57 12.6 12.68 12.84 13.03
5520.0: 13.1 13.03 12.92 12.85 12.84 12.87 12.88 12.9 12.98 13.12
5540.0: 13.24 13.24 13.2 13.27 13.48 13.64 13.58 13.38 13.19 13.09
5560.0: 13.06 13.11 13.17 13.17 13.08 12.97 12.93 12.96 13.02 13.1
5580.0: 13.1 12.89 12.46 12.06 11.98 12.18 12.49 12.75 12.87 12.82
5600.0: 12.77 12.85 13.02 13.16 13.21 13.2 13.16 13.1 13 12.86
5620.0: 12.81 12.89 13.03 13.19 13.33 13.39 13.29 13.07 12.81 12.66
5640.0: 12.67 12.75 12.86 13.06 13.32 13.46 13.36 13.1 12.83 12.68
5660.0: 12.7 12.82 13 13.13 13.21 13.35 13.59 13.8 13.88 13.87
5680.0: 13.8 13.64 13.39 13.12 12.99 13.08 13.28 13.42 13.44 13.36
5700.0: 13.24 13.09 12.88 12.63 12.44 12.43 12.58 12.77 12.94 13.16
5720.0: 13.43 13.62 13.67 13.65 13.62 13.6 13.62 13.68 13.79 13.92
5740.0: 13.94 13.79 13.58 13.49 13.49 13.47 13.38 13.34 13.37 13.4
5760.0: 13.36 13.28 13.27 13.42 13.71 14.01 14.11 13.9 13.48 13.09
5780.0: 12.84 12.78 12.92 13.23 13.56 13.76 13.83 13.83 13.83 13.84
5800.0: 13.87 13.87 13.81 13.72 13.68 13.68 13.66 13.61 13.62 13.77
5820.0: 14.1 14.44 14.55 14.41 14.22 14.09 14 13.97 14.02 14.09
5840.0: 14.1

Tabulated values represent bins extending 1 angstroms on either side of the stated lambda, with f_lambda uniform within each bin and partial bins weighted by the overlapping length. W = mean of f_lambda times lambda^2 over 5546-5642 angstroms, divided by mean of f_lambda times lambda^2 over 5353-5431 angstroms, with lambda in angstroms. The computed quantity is 1.08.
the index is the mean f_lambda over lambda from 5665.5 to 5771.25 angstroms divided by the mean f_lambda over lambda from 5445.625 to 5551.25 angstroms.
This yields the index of 1.04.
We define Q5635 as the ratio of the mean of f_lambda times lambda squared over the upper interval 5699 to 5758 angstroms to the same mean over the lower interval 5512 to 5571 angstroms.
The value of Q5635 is 1.09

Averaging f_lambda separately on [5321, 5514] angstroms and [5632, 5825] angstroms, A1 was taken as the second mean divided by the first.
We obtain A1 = 1.04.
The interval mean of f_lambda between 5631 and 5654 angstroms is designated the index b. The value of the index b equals 13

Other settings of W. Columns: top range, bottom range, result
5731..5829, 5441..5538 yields 1.18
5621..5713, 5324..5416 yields 1.14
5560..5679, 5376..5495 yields 1.08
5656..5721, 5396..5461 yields 1.12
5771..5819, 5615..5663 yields 1.10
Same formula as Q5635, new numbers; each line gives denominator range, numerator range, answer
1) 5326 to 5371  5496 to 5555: 1.08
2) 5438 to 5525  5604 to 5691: 1.09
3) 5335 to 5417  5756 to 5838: 1.24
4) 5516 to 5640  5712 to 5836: 1.12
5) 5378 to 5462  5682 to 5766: 1.15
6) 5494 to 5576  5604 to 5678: 1.05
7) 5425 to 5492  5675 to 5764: 1.14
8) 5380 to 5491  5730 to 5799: 1.19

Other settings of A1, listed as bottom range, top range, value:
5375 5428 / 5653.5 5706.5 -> 1.03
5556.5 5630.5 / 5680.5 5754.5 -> 1.03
